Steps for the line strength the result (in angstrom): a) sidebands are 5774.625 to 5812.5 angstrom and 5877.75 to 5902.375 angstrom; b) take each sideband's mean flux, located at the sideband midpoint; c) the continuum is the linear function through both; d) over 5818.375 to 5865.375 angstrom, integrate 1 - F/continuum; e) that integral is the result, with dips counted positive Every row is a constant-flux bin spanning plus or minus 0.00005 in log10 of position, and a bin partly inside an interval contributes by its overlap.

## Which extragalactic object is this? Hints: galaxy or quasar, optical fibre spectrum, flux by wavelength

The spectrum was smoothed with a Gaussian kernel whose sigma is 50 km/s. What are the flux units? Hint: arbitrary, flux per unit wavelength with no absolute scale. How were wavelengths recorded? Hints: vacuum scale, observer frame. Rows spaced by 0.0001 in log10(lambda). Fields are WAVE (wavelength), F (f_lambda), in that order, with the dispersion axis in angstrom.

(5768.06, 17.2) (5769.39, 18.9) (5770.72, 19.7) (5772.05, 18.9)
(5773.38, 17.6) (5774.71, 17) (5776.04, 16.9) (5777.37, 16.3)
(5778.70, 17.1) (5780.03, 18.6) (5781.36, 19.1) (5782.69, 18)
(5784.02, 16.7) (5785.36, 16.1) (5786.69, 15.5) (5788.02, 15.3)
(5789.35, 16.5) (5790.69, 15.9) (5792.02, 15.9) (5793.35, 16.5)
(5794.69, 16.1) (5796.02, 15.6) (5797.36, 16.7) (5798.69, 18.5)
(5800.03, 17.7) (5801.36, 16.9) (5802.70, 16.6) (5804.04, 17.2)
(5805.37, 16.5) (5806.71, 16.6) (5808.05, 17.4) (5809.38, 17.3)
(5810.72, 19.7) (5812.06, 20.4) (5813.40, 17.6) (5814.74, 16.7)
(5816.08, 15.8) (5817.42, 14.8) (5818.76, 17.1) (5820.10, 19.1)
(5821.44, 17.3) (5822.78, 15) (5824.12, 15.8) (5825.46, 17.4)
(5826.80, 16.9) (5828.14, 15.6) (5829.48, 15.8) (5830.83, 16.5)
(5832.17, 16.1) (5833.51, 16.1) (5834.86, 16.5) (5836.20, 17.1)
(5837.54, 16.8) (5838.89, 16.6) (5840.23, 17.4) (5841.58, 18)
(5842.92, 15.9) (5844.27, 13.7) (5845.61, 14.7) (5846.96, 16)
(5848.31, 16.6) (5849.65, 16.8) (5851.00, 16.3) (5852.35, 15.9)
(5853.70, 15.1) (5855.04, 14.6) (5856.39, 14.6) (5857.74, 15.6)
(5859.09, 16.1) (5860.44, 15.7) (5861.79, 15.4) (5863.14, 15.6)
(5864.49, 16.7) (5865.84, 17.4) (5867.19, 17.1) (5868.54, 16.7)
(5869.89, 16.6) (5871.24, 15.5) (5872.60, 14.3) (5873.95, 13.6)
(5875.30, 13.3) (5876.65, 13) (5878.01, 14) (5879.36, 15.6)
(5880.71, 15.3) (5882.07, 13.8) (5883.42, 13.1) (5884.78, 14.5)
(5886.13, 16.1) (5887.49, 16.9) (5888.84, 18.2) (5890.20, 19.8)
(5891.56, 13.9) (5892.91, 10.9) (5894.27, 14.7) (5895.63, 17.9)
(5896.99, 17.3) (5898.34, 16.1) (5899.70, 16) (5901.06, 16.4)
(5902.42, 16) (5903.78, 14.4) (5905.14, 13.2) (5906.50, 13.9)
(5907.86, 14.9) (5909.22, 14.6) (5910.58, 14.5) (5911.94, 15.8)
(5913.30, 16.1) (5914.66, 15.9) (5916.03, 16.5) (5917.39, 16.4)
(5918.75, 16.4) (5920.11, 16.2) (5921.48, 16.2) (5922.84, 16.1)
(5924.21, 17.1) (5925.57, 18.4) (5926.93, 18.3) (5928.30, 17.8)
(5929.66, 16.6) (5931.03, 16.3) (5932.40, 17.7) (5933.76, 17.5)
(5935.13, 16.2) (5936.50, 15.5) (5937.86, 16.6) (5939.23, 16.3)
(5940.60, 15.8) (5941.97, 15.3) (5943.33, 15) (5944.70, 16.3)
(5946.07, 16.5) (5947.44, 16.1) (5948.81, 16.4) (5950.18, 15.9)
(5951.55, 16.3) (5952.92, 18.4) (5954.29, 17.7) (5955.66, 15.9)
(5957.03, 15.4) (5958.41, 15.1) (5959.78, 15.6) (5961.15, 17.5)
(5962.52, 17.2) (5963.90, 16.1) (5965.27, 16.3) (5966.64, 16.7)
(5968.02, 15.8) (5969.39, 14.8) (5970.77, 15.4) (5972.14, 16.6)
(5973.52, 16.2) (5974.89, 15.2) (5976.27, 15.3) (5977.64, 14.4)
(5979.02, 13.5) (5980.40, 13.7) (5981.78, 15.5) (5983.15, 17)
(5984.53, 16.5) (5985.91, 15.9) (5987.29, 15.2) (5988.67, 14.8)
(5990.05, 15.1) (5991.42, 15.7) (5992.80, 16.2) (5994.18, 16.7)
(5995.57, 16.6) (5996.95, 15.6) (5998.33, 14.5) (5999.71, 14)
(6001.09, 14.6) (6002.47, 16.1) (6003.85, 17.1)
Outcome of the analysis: 0.4 angstrom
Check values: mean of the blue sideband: 17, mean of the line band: 16.2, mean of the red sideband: 15.6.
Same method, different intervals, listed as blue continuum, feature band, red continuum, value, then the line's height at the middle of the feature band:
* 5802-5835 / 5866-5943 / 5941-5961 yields 3.0 angstrom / 16.4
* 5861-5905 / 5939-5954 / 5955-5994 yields -0.6 angstrom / 15.6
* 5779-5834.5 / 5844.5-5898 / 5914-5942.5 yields 3.9 angstrom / 16.7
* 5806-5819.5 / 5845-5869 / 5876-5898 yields 0.3 angstrom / 16.1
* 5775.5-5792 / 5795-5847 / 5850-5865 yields -1.8 angstrom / 16.2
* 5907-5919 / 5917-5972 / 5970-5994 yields -3.1 angstrom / 15.5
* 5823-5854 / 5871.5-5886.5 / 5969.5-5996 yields 1.7 angstrom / 16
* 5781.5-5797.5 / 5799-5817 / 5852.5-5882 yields -1.5 angstrom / 16.1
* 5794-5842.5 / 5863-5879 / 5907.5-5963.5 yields 1.3 angstrom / 16.7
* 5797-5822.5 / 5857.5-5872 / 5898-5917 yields 0.0 angstrom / 16.2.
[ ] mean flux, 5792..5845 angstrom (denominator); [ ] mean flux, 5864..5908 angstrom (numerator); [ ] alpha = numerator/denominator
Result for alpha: 0.92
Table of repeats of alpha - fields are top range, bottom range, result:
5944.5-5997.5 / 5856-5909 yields 1.03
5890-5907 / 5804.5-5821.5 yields 0.88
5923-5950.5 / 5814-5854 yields 1.02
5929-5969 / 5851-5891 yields 1.05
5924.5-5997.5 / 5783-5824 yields 0.96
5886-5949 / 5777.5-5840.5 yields 0.96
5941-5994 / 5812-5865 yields 0.98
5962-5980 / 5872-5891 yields 1.03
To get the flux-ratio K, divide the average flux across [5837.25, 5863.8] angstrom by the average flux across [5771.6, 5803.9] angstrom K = 0.9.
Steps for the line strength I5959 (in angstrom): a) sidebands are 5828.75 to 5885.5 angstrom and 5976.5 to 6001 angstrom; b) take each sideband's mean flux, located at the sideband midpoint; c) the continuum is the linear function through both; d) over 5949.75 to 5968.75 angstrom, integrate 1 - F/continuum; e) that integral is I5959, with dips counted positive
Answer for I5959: -1.3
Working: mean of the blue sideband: 15.6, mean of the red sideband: 15.3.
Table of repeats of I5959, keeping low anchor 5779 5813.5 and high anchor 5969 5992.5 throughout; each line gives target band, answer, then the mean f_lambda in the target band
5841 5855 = 0.7 angstrom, 15.8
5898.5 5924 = 0.7 angstrom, 15.6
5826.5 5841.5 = 0.2 angstrom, 16.5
